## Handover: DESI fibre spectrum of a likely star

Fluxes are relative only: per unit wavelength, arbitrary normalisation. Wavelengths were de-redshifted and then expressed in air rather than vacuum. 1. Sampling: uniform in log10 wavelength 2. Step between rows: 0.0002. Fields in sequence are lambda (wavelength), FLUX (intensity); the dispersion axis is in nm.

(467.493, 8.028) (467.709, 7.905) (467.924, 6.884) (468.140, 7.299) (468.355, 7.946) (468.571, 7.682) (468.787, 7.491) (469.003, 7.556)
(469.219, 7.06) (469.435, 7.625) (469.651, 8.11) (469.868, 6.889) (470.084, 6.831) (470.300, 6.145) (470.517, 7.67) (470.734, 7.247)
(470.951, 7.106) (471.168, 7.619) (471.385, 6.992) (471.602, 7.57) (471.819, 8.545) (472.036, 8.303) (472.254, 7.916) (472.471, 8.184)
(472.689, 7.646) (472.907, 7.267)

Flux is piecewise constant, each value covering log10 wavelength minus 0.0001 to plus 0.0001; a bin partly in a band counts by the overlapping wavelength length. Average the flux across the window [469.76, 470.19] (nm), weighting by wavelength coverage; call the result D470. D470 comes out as 6.87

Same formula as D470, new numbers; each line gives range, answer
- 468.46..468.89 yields 7.58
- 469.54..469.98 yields 7.49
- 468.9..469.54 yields 7.41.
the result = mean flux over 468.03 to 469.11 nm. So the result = 7.59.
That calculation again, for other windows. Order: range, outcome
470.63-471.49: 7.24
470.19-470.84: 7.02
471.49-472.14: 8.14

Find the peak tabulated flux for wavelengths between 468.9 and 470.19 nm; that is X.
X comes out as 8.11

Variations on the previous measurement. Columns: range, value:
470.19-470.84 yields 7.67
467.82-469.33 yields 7.946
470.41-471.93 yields 8.545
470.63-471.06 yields 7.247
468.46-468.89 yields 7.682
